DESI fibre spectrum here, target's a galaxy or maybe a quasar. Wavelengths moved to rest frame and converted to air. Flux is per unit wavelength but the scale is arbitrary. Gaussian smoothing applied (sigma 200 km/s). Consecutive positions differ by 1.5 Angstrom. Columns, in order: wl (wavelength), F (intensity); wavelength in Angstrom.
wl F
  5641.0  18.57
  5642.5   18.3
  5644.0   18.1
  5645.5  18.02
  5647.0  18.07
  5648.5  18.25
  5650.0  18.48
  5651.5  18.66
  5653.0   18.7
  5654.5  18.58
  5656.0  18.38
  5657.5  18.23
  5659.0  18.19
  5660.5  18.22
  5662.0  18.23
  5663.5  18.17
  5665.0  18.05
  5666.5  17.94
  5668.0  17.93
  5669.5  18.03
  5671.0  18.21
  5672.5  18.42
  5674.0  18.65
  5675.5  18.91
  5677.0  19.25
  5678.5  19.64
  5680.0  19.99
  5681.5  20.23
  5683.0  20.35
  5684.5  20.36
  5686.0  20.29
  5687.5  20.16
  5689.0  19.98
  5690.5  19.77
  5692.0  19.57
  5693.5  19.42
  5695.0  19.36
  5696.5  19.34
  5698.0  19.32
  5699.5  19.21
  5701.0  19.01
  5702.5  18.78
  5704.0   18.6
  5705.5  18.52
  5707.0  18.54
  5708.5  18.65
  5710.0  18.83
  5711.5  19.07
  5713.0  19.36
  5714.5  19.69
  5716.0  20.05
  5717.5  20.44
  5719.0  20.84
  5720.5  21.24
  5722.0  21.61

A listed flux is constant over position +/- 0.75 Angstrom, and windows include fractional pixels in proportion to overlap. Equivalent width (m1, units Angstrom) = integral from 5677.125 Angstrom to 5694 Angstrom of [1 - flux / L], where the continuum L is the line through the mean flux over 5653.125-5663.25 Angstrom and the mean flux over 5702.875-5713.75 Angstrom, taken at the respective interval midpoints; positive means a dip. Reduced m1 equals -1.25 Angstrom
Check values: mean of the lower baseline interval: 18.3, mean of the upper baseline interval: 18.8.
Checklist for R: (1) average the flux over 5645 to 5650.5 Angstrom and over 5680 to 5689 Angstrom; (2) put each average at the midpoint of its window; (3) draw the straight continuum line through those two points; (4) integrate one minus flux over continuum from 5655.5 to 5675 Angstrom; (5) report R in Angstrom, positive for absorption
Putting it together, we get 1.0 Angstrom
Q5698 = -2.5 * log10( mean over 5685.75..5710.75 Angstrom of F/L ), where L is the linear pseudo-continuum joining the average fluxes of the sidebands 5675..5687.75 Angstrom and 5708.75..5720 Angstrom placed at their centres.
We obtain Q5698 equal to 0.03 mag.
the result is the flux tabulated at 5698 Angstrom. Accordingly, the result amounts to 19.32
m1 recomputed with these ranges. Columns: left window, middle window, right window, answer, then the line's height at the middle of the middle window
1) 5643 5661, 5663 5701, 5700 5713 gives -1.31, 18.6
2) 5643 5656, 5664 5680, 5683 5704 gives 0.35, 19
